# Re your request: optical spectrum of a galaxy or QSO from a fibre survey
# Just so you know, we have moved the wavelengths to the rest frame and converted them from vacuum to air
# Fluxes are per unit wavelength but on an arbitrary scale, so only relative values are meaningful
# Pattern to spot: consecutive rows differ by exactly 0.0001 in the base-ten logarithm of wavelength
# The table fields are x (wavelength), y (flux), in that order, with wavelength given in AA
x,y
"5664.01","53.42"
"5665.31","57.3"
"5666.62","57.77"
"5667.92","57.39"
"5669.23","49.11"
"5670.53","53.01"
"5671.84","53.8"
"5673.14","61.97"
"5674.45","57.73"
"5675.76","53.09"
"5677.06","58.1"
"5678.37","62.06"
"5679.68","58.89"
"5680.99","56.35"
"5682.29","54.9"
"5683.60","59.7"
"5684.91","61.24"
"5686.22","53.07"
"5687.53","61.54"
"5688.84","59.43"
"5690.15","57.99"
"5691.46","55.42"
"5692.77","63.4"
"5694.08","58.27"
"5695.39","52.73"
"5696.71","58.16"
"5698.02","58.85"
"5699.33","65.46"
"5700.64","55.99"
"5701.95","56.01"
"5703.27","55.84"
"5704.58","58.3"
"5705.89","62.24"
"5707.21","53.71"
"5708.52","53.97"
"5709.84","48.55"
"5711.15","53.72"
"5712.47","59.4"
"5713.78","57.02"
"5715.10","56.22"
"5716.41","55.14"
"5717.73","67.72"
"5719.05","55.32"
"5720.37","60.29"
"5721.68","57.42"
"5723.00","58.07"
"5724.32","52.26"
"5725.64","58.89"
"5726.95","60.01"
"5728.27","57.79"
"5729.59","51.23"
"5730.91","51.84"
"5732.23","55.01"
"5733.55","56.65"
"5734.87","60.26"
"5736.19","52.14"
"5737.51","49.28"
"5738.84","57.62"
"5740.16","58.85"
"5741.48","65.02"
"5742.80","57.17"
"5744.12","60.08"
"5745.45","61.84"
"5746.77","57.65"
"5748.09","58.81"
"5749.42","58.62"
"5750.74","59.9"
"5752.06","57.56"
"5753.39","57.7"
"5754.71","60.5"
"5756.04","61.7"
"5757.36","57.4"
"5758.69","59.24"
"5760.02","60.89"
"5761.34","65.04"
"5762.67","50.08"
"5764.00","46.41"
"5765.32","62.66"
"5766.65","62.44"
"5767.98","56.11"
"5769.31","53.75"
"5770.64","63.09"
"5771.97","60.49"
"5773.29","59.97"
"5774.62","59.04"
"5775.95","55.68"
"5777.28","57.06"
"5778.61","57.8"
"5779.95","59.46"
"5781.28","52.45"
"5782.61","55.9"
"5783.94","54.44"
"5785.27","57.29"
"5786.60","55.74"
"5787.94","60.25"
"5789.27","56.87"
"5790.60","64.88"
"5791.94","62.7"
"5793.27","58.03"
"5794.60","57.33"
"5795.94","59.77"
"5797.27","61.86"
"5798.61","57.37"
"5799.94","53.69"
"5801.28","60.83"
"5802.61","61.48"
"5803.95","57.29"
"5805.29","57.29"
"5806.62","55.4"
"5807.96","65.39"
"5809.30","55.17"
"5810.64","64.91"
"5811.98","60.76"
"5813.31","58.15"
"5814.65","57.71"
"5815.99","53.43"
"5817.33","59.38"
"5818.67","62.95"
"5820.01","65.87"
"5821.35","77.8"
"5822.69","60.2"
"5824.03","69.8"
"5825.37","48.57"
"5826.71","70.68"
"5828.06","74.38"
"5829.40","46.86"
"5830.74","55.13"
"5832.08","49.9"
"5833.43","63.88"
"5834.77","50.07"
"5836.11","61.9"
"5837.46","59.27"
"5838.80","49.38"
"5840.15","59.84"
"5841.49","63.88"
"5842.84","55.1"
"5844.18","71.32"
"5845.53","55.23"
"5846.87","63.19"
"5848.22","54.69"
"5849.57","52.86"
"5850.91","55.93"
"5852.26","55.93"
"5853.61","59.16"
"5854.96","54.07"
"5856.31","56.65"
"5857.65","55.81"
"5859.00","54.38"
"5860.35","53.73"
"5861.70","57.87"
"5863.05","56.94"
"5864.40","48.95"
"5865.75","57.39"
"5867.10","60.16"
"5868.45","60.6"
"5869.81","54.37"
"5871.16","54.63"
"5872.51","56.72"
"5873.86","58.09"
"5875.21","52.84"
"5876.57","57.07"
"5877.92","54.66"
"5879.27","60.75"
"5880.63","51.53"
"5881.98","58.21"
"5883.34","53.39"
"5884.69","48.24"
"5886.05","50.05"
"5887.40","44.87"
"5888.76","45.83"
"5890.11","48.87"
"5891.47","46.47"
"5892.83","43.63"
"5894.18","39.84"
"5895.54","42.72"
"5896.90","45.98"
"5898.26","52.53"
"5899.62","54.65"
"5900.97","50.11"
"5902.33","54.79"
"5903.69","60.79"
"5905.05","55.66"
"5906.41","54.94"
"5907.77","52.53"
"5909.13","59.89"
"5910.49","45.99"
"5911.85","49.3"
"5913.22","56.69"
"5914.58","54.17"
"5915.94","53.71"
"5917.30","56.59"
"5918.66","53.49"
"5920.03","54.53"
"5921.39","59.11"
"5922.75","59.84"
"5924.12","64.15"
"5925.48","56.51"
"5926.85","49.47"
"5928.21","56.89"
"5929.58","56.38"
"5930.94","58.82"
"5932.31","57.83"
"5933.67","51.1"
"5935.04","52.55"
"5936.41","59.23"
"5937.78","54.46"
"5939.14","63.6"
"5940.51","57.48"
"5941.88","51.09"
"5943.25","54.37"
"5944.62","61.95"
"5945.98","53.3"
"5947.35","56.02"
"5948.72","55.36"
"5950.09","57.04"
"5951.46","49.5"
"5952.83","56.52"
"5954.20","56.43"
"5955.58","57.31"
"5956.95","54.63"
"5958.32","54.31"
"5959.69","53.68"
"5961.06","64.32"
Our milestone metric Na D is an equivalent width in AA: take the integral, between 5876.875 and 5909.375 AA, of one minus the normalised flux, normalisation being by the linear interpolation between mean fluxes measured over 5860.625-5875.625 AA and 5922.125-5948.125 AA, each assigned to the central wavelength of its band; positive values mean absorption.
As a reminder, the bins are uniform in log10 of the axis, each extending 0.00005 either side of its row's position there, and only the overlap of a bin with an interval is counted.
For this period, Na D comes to 3.0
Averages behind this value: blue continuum 56.2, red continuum 56.6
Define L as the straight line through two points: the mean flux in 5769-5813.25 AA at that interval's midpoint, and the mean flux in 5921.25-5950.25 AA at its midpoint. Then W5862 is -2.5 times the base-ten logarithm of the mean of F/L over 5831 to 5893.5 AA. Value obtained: 0.048 mag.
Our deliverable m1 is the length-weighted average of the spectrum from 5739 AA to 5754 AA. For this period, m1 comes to 59.3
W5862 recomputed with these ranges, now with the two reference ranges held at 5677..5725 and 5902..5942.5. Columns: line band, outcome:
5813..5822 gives -0.10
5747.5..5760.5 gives -0.04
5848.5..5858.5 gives 0.01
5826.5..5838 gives -0.04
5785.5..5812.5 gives -0.05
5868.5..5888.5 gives 0.04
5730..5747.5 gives 0.00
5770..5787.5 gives -0.01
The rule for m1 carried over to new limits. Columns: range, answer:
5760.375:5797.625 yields 58.1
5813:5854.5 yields 59.4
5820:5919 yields 55.4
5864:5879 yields 56.2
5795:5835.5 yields 59.9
